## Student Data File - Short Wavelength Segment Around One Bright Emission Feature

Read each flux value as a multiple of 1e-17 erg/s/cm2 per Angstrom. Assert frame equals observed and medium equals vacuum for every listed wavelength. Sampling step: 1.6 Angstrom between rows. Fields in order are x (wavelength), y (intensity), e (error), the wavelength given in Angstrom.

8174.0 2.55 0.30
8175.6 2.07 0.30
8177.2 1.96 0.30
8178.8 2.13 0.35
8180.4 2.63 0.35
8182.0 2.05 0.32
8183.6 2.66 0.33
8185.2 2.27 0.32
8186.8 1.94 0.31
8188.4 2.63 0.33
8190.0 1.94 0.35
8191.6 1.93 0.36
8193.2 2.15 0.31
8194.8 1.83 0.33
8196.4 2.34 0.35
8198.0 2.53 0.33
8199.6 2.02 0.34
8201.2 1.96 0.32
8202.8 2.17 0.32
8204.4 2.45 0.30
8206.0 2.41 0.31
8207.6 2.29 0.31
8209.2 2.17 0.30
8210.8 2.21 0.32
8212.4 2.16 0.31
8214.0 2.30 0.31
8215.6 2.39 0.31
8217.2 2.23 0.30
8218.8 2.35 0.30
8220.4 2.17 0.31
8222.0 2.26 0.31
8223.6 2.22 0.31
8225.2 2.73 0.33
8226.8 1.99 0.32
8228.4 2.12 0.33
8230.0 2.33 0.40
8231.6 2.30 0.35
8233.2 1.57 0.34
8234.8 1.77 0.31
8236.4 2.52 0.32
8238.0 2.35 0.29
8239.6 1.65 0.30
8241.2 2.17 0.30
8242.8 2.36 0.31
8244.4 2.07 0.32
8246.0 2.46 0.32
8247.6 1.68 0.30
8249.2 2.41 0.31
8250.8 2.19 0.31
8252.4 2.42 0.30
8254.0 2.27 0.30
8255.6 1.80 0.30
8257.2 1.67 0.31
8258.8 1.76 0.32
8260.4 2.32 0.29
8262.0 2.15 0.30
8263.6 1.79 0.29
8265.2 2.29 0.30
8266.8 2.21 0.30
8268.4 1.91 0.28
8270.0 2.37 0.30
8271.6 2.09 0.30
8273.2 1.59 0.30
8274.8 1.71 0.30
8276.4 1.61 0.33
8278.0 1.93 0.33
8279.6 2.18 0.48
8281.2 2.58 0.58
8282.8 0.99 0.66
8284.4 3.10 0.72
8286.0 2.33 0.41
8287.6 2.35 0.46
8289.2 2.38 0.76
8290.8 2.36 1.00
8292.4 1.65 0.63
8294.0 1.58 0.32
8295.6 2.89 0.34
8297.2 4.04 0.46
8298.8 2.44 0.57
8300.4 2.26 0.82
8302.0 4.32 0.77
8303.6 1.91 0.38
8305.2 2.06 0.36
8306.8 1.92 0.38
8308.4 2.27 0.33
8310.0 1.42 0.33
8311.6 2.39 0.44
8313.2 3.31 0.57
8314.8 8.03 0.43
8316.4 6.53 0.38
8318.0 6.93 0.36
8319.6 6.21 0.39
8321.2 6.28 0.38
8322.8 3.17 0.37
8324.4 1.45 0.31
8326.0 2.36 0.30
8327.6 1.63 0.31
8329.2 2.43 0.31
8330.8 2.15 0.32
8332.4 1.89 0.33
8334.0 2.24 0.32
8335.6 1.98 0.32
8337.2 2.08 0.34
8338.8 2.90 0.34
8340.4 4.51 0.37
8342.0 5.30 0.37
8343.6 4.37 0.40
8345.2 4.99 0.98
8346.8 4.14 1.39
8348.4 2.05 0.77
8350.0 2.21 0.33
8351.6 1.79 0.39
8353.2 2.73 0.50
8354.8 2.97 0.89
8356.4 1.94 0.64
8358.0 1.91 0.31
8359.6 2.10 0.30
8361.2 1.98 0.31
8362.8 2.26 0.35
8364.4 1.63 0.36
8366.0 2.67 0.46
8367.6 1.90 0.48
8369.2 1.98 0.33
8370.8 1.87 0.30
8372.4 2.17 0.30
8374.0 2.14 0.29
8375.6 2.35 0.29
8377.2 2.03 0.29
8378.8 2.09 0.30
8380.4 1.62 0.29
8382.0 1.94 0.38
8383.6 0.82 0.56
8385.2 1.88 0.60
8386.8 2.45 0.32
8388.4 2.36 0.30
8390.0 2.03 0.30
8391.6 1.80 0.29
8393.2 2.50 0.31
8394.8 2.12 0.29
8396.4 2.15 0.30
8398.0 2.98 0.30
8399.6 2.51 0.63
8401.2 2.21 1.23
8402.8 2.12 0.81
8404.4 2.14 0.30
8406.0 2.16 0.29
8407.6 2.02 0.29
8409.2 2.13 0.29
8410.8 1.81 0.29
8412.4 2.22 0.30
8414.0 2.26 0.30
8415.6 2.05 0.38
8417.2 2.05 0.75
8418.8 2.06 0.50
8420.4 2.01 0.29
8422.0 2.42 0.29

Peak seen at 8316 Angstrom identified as H-alpha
